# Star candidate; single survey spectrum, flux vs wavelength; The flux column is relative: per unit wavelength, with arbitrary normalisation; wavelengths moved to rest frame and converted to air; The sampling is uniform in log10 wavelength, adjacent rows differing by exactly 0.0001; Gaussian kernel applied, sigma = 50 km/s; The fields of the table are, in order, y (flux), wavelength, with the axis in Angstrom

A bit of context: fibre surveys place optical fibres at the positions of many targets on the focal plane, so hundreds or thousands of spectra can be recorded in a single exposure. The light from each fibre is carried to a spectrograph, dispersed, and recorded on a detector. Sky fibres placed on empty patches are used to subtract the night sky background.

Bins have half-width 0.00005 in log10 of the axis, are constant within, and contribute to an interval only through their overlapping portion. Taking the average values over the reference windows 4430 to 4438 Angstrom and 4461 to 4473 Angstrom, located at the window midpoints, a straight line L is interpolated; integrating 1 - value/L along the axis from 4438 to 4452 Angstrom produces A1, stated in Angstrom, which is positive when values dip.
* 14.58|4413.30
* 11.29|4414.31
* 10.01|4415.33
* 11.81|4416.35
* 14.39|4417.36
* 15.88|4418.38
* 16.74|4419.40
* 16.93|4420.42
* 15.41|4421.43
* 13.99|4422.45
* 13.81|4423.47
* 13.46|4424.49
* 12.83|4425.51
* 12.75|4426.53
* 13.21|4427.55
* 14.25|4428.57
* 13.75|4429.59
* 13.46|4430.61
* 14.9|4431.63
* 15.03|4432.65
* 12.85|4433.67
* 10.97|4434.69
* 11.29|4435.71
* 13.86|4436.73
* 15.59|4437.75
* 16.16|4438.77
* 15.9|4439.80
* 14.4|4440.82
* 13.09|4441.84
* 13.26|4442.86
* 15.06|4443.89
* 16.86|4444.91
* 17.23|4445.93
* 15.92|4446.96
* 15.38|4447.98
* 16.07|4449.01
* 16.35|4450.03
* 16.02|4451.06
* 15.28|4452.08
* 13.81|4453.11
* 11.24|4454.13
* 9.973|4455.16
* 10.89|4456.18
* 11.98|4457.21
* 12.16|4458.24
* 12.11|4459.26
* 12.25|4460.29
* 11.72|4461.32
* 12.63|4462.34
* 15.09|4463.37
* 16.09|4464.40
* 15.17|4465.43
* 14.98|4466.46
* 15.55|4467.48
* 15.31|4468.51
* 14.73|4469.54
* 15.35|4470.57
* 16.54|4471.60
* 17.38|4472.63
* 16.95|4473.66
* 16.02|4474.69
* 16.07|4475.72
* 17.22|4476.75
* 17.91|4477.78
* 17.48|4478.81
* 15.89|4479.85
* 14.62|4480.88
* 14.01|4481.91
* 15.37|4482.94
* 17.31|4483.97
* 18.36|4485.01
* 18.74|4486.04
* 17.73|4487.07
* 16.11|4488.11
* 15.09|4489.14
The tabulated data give -1.5 Angstrom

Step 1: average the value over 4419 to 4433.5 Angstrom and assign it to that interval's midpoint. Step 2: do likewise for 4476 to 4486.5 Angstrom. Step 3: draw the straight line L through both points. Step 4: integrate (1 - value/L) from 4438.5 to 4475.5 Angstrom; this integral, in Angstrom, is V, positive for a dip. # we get 2.4 Angstrom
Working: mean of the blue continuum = 14.3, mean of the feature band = 14.6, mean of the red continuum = 16.7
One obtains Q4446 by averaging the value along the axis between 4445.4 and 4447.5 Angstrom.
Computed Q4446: 16.6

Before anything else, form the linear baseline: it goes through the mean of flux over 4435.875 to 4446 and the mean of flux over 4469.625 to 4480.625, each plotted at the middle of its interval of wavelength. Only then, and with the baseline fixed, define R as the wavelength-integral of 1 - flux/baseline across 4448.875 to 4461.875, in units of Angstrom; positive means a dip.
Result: 2.2 Angstrom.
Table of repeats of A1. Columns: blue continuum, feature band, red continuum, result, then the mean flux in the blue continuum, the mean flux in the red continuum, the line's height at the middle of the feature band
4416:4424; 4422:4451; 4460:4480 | 1.5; 14.9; 15.5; 15.1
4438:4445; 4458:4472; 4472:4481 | 1.6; 14.9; 16.7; 16.1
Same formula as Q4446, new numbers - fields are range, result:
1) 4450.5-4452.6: 15.6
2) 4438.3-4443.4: 14.5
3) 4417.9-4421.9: 16.3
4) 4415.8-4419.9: 14.7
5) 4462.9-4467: 15.3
